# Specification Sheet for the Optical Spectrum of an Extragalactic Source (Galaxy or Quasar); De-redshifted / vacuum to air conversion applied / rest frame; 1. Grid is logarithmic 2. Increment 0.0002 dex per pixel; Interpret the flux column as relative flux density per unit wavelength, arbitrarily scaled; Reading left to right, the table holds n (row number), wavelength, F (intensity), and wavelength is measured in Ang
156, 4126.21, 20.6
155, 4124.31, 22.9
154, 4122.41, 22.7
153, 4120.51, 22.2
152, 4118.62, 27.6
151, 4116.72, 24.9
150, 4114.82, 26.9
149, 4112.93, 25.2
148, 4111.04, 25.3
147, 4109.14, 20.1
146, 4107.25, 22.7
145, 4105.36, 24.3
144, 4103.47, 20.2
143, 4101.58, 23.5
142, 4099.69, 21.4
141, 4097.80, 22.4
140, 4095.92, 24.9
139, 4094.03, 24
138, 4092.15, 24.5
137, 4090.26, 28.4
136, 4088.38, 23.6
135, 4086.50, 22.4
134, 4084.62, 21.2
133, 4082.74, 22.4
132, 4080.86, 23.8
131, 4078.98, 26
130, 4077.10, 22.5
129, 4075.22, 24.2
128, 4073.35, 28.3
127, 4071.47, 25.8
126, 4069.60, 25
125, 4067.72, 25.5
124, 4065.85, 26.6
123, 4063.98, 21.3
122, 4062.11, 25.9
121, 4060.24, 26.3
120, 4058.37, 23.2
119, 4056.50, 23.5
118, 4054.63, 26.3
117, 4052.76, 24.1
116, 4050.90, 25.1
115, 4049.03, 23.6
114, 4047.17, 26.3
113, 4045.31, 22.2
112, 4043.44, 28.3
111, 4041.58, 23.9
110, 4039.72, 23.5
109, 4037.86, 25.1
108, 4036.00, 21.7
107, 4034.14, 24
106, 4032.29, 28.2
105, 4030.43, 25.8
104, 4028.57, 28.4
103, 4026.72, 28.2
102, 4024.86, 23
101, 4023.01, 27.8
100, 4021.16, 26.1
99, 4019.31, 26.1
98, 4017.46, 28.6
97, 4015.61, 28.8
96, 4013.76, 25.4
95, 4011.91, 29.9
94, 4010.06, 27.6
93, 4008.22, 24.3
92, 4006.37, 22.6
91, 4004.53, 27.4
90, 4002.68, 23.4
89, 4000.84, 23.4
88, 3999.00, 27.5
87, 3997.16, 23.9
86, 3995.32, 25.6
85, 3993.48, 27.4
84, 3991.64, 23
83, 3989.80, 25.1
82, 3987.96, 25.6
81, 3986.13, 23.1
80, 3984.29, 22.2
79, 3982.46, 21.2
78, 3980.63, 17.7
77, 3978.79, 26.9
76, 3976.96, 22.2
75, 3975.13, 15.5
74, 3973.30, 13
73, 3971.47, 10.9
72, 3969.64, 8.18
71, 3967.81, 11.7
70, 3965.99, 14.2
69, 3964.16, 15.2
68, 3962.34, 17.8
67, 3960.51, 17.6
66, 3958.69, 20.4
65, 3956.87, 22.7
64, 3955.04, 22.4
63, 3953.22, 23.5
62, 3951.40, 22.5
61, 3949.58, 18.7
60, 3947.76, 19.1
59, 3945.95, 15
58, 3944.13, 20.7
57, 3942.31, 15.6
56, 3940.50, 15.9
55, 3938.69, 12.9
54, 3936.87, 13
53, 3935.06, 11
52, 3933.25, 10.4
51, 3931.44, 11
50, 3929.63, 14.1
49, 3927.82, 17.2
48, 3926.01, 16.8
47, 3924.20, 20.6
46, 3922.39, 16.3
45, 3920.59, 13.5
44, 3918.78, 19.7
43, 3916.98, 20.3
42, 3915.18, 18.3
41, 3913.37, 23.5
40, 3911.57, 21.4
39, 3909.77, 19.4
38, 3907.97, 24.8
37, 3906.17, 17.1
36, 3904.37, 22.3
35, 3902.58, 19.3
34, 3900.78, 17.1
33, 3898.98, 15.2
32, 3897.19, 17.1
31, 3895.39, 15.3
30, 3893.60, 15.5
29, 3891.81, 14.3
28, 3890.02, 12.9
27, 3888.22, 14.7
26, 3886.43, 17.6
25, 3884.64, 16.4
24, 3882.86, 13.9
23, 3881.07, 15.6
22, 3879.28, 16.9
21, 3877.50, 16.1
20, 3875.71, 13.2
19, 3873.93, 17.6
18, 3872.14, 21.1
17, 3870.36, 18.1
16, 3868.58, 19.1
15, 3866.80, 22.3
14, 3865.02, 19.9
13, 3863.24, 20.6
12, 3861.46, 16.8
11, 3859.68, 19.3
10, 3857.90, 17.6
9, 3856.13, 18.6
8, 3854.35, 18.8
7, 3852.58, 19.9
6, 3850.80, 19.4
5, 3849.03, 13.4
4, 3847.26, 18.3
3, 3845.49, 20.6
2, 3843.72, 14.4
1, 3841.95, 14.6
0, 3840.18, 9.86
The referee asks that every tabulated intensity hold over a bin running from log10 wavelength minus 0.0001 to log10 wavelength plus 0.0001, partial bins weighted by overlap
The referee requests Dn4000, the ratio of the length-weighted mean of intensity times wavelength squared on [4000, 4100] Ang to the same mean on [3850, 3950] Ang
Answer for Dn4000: 1.6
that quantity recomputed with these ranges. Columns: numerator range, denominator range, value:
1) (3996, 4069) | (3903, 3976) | 1.56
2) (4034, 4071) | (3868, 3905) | 1.61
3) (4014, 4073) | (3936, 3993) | 1.42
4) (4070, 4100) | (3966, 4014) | 1.15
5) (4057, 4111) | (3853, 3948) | 1.53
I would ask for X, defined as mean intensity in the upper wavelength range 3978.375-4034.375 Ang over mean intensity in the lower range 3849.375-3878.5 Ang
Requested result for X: 1.37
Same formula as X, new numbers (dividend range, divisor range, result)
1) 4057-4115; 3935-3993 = 1.31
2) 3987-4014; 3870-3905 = 1.55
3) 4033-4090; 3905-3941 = 1.45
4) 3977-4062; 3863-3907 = 1.47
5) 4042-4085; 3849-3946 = 1.43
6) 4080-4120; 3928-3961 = 1.40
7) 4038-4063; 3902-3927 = 1.27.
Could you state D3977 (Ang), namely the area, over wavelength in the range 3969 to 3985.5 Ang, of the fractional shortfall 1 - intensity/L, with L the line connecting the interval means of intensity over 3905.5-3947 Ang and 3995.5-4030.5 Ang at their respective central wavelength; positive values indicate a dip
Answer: 3.5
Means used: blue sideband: 16.9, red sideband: 26.2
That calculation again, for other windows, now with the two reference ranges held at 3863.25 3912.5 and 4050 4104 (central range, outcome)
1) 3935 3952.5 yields 2.5 Ang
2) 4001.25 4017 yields -3.1 Ang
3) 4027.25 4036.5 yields -1.3 Ang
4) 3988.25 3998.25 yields -1.8 Ang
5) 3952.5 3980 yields 3.9 Ang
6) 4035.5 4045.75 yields -0.6 Ang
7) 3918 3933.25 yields 2.5 Ang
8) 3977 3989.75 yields -1.2 Ang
